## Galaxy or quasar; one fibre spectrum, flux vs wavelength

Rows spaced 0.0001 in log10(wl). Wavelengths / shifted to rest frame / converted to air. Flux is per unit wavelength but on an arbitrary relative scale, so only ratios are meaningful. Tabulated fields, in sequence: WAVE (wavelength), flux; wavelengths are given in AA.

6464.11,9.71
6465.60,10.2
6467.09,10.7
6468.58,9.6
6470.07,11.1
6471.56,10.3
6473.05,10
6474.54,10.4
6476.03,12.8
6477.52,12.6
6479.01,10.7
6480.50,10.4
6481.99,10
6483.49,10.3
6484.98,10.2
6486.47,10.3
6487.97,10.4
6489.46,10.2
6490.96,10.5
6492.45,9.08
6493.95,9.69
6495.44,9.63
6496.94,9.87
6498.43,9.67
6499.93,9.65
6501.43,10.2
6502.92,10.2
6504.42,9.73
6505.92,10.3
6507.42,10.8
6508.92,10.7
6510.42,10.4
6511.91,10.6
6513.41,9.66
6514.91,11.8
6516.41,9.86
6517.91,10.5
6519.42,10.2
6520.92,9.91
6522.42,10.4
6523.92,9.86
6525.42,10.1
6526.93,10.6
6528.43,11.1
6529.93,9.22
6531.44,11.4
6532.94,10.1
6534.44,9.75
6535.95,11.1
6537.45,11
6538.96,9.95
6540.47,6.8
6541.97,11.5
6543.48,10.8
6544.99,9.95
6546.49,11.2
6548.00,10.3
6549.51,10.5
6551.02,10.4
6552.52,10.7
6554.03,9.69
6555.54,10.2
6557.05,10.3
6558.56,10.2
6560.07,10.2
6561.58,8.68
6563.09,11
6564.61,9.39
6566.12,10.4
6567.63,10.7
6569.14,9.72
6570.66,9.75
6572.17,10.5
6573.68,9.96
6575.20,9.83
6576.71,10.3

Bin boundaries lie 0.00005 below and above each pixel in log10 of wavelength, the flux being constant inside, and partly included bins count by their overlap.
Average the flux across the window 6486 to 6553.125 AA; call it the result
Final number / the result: 10.2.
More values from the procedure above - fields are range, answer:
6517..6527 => 10.2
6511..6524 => 10.3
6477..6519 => 10.3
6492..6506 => 9.79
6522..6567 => 10.2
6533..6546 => 10.1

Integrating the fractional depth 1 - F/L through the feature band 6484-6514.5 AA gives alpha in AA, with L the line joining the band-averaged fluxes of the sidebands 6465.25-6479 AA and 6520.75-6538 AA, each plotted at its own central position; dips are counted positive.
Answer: 1.5 AA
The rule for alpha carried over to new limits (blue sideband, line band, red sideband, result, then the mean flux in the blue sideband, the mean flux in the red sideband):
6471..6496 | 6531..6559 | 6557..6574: -0.38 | 10.5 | 10.1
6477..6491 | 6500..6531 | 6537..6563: 0.13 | 10.5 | 10.2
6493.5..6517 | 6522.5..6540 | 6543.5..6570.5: -0.21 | 10.2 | 10.2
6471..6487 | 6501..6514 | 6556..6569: 0.28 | 10.7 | 10.1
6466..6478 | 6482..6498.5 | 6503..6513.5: 0.95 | 10.9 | 10.3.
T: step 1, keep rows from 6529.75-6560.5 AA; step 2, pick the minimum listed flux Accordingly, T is 6.8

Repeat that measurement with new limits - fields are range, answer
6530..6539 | 9.75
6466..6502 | 9.08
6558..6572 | 8.68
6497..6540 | 9.22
